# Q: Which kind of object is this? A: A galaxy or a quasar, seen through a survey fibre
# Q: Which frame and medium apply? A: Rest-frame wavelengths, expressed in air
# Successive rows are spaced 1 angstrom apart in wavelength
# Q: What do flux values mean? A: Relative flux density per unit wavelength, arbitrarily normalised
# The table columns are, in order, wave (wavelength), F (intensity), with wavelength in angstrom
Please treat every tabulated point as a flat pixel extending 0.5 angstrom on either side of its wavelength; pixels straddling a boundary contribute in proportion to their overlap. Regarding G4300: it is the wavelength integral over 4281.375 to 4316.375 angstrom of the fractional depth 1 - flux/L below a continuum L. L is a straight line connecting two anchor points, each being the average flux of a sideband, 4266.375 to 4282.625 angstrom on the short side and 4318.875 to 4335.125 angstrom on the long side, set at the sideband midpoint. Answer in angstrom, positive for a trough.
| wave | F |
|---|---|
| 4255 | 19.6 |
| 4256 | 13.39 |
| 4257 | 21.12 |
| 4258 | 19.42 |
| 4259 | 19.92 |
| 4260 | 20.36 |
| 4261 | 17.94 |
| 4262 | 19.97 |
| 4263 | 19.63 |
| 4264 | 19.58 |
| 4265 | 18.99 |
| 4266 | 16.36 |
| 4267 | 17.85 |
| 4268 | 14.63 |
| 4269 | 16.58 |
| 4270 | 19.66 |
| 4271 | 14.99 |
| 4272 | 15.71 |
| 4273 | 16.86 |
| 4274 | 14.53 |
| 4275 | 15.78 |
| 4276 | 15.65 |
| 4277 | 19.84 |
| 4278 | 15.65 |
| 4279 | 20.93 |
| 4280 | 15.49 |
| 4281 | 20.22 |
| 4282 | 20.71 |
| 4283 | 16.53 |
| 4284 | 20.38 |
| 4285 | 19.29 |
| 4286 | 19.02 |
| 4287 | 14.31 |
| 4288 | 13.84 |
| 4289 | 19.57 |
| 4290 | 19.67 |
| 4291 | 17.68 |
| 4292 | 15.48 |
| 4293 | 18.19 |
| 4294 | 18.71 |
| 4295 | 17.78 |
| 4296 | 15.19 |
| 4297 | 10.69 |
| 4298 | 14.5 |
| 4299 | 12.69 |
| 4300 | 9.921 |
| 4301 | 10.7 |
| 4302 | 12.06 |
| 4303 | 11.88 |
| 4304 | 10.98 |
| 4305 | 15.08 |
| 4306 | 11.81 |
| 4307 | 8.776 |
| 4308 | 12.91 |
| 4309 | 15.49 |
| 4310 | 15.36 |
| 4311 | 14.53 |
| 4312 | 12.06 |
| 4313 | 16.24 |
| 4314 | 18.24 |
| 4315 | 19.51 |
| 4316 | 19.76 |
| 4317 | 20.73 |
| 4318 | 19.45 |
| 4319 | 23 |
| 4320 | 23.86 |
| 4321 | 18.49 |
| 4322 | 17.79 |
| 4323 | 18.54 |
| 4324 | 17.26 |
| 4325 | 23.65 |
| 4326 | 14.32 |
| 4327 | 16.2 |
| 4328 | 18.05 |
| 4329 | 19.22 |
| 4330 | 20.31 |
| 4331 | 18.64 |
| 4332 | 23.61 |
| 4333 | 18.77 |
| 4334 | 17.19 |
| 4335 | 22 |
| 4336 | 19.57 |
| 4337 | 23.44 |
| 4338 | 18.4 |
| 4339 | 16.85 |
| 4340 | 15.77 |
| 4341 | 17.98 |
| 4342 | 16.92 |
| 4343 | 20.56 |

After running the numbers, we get 5.2 angstrom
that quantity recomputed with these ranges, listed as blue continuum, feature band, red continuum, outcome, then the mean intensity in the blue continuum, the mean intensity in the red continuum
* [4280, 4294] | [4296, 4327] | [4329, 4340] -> 5.3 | 18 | 19.7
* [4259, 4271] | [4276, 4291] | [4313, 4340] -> 0.4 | 18.3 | 19.4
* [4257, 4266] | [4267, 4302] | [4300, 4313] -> -1.2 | 19.4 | 12.7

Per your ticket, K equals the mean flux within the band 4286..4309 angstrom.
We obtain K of 14.3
